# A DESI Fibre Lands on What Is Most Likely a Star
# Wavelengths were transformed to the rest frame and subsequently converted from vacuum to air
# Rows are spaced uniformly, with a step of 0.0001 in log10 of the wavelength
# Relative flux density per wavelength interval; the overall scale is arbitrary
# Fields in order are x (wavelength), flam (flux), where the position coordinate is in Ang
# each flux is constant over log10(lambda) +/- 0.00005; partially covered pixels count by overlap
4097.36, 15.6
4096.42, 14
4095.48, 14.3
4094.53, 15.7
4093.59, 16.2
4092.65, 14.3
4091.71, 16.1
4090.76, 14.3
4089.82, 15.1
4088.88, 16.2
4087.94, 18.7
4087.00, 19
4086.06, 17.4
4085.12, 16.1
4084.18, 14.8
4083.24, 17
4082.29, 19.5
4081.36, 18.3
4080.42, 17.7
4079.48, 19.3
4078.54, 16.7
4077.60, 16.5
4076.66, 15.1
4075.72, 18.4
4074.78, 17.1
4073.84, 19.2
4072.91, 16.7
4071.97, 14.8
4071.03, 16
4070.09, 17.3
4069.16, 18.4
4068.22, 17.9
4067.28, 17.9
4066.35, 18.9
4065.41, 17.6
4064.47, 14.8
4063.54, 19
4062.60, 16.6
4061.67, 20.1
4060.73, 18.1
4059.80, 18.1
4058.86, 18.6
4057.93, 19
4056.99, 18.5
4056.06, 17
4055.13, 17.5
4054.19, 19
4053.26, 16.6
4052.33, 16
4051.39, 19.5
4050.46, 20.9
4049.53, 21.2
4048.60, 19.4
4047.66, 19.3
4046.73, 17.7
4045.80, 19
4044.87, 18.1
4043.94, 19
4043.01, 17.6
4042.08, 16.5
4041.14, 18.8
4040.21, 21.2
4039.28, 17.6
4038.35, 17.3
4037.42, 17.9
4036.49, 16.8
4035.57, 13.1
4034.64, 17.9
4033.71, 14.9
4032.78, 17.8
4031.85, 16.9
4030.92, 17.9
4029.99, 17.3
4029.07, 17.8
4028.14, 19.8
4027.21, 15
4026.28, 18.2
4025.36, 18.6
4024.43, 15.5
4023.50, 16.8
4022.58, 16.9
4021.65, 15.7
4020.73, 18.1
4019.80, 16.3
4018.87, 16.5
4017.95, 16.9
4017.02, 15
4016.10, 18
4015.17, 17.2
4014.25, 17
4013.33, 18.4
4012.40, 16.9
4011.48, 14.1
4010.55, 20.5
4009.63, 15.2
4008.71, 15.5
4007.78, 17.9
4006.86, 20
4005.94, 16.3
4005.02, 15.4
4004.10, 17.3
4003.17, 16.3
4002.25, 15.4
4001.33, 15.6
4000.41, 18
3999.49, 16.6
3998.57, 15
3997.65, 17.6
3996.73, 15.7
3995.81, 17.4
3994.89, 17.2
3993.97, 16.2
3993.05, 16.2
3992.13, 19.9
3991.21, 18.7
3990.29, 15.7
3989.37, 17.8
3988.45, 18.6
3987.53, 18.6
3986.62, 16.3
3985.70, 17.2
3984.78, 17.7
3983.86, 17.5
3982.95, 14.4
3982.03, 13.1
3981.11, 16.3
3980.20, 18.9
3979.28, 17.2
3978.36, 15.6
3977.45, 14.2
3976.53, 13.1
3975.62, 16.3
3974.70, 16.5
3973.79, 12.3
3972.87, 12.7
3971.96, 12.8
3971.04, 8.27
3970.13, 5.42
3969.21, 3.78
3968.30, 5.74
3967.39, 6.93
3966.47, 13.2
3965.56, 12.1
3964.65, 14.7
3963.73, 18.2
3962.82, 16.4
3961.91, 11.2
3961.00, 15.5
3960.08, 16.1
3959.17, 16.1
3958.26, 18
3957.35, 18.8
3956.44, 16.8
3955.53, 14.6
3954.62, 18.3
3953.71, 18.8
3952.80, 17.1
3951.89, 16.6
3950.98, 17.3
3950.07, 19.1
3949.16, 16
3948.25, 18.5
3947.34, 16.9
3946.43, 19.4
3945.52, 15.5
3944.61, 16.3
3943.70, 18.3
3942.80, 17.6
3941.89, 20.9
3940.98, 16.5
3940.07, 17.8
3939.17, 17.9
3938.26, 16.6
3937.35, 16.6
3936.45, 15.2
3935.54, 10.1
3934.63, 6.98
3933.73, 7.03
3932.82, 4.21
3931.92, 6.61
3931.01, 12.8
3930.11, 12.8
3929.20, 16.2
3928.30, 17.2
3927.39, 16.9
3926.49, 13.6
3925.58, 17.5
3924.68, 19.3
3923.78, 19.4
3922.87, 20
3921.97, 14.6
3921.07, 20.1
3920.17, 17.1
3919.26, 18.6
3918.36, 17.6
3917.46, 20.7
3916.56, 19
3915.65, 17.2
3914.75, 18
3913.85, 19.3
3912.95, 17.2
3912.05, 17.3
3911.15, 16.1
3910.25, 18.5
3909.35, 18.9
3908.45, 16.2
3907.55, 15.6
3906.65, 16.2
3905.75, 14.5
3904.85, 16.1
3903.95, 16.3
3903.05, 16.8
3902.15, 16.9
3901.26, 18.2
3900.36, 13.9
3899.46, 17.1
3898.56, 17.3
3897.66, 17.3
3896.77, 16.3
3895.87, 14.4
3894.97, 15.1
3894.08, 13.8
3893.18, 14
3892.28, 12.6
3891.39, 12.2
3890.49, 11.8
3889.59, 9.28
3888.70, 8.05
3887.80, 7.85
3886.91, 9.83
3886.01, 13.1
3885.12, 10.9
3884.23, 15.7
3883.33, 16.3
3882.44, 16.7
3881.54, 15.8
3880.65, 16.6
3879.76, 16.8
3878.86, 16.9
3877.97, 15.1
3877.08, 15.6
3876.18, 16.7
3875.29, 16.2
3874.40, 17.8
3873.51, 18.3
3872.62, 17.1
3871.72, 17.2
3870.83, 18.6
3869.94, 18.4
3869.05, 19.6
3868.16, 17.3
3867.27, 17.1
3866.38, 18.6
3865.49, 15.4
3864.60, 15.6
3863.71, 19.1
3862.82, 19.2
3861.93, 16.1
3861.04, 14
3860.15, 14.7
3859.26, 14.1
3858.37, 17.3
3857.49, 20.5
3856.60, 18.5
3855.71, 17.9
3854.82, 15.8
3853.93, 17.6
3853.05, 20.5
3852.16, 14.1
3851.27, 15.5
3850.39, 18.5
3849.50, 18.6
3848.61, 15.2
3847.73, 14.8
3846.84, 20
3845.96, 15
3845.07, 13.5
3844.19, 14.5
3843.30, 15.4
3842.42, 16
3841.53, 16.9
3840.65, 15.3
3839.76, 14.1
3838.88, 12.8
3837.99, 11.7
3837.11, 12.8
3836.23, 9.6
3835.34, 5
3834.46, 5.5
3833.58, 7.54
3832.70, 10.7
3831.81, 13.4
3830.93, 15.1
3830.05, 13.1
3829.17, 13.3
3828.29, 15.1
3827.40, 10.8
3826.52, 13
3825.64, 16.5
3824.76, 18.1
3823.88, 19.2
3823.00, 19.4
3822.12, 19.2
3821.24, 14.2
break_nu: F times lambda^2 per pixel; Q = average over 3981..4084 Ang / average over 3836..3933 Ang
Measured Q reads 1.18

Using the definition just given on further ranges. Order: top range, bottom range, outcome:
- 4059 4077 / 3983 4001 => 1.06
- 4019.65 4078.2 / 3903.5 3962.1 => 1.15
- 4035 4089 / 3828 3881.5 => 1.27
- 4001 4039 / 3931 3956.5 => 1.14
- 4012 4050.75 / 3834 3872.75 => 1.22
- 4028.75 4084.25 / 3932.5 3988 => 1.25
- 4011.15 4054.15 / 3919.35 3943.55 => 1.22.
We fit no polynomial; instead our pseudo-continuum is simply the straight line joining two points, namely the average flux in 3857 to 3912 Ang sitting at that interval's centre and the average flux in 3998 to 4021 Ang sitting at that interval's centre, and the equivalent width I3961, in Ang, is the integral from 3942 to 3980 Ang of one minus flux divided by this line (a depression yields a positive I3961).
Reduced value 3.4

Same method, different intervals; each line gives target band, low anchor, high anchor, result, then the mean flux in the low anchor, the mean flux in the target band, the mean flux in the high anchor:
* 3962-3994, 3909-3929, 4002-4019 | 5.1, 17.9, 14.5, 16.9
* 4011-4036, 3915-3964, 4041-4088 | 0.7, 16.2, 16.8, 17.9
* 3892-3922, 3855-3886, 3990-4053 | 0.2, 16.8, 16.8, 17.3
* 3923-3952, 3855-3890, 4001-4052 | 1.9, 15.9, 15.5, 17.4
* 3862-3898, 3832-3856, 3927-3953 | -1.9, 14.2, 15.4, 15.2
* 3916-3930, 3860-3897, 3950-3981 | -2.8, 15.3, 17.7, 14.3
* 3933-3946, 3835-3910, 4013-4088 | 1.0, 15.6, 15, 17.6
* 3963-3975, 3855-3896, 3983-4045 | 4.0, 15.5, 11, 17.1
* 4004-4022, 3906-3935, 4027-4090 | 0.2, 15.9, 16.9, 17.7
